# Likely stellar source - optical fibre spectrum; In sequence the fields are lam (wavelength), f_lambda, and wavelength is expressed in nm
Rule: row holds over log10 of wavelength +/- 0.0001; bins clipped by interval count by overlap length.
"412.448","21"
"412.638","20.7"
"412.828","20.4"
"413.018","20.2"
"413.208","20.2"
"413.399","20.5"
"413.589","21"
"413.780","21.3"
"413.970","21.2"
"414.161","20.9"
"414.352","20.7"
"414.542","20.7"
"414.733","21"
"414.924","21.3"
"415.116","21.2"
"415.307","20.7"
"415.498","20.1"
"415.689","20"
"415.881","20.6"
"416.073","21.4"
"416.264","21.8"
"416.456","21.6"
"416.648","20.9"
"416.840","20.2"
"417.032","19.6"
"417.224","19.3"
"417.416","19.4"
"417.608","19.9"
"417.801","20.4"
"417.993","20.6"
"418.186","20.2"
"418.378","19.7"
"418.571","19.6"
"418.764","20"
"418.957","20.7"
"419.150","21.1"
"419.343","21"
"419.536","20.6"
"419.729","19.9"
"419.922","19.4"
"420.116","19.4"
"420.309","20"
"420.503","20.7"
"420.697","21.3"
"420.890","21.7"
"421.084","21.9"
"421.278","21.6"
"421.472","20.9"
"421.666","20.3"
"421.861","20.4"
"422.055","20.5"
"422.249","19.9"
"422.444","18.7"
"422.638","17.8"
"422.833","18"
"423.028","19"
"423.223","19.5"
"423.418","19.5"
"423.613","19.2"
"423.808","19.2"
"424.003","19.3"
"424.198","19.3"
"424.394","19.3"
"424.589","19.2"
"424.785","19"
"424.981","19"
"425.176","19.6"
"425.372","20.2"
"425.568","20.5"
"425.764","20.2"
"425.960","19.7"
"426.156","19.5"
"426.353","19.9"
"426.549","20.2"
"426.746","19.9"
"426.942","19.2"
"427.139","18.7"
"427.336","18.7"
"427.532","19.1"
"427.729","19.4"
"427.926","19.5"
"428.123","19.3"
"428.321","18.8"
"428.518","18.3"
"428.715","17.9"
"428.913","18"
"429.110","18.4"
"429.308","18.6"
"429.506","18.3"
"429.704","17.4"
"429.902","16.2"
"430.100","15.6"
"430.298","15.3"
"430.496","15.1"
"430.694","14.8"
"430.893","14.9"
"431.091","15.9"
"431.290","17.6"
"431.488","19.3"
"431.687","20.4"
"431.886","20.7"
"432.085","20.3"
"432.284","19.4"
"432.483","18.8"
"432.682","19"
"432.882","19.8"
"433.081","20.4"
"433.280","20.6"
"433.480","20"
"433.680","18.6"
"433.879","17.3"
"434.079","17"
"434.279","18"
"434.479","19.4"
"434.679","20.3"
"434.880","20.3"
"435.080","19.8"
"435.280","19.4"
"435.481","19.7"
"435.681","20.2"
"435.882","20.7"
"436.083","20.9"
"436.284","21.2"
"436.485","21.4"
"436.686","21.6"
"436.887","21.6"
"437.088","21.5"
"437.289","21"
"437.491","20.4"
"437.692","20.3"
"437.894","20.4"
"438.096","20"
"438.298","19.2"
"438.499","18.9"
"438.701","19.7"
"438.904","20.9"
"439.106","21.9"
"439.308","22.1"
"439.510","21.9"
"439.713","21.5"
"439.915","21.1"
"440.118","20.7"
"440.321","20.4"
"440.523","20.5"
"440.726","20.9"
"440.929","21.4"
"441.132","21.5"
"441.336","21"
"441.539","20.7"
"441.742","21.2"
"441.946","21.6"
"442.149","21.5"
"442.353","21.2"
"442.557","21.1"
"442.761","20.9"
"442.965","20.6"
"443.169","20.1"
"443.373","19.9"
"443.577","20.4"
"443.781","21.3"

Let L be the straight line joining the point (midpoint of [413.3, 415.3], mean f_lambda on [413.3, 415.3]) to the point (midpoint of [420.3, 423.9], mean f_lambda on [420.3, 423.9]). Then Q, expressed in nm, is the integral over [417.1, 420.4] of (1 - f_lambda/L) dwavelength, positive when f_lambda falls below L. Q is 0.06 nm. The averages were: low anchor 21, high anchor 20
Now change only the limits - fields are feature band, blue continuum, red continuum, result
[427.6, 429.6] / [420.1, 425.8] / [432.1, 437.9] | 0.12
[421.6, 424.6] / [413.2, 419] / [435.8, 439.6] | 0.19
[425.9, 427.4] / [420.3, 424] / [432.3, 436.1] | 0.02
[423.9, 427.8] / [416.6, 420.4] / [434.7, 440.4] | 0.16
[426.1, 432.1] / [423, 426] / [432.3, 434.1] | 0.35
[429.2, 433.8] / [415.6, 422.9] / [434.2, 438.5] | 0.50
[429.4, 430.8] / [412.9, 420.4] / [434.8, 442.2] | 0.31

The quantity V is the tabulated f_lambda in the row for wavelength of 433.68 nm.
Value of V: 18.6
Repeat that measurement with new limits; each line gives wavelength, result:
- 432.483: 18.8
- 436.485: 21.4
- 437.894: 20.4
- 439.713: 21.5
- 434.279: 18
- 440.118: 20.7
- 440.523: 20.5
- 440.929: 21.4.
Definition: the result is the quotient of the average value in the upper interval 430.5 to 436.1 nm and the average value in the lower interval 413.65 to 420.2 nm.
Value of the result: 0.93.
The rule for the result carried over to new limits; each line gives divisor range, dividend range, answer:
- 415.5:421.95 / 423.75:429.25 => 0.94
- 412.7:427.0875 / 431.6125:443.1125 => 1.01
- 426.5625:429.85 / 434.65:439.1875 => 1.09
